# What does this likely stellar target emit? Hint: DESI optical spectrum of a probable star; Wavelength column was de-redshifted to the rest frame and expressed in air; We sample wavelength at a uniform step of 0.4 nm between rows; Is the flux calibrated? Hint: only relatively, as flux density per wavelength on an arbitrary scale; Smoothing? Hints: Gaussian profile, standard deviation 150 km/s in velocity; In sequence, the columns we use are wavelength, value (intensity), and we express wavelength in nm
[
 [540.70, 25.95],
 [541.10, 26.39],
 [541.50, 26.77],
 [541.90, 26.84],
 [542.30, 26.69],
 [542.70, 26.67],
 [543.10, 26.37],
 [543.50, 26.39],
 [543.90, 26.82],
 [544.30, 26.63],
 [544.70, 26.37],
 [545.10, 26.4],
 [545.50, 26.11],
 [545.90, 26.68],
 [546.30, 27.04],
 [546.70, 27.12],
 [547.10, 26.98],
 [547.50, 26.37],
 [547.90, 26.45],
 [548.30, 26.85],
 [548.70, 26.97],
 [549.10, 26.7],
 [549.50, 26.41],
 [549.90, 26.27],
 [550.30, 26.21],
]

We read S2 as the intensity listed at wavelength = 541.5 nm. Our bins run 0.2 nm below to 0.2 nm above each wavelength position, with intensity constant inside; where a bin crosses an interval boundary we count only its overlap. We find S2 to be 26.77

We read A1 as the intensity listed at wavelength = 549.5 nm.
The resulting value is 26.41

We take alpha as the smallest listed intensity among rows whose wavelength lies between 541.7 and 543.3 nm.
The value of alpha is 26.37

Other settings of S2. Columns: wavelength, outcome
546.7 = 27.12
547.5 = 26.37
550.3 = 26.21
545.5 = 26.11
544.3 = 26.63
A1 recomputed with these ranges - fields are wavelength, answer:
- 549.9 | 26.27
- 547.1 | 26.98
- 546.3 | 27.04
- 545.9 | 26.68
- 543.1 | 26.37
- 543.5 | 26.39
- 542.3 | 26.69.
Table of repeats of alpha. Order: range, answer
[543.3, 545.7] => 26.11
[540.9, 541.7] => 26.39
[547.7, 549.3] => 26.45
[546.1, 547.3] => 26.98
